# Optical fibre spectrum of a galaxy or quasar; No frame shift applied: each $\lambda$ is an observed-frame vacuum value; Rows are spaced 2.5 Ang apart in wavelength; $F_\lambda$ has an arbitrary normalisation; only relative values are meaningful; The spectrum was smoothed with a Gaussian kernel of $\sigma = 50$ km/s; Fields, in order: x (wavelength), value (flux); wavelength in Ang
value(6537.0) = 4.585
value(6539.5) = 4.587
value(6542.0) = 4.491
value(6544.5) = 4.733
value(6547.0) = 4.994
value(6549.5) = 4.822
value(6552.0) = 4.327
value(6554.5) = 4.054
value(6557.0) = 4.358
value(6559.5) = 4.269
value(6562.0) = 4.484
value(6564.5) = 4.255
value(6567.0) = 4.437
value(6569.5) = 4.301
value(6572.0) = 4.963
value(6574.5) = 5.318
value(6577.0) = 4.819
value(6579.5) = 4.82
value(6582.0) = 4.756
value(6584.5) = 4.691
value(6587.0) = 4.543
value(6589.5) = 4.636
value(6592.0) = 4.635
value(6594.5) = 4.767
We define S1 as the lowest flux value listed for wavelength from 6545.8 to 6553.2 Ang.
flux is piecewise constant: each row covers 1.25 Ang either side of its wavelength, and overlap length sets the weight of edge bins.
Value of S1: 4.327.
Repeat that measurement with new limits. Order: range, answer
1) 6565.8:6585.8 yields 4.301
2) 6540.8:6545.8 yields 4.491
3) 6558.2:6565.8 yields 4.255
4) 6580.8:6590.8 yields 4.543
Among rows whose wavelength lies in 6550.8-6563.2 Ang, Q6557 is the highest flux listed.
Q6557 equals 4.484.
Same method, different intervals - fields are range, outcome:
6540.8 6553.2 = 4.994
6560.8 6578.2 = 5.318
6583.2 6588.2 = 4.691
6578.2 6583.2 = 4.82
